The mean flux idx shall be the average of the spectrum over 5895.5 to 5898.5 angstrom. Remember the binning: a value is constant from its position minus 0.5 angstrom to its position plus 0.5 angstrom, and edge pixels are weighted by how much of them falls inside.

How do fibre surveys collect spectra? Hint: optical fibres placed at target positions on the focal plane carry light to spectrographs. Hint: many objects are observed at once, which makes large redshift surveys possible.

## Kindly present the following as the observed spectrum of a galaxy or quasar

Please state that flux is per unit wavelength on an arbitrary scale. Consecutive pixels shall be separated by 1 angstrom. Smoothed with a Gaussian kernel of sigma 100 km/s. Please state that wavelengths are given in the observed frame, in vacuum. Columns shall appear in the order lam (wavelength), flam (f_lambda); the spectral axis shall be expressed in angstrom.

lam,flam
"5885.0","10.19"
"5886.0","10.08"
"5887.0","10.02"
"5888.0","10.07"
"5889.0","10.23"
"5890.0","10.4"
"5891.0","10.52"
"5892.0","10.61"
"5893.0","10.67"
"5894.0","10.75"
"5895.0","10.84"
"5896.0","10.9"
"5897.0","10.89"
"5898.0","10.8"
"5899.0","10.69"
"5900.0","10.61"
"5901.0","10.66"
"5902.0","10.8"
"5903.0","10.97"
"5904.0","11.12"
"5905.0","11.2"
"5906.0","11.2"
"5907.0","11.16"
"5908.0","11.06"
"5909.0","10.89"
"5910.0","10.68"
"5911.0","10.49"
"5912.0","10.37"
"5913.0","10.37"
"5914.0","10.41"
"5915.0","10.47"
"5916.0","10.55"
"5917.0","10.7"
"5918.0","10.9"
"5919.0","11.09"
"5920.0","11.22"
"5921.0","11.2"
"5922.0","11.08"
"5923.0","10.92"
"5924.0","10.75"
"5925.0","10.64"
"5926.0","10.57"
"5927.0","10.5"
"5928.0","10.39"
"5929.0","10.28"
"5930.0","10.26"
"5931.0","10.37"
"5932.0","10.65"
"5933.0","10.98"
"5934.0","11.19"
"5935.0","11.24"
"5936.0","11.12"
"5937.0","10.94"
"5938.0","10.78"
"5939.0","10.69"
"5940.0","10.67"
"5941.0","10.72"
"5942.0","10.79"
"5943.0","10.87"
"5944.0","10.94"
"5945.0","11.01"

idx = 10.9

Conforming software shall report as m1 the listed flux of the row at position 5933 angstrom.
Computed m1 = 10.98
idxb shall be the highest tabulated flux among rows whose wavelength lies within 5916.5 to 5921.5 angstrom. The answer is 11.22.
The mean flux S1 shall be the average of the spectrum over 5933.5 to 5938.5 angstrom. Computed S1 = 11.1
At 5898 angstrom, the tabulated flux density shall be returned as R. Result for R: 10.8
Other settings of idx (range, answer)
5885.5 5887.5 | 10.1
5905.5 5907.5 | 11.2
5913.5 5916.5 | 10.5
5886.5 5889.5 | 10.1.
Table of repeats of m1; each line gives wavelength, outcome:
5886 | 10.08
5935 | 11.24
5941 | 10.72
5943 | 10.87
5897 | 10.89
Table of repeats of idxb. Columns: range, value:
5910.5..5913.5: 10.49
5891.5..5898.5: 10.9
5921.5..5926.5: 11.08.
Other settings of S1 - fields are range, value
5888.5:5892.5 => 10.4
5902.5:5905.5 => 11.1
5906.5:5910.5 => 10.9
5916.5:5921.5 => 11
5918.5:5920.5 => 11.2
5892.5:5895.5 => 10.8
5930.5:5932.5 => 10.5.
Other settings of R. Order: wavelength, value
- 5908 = 11.06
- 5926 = 10.57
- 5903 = 10.97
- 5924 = 10.75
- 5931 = 10.37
